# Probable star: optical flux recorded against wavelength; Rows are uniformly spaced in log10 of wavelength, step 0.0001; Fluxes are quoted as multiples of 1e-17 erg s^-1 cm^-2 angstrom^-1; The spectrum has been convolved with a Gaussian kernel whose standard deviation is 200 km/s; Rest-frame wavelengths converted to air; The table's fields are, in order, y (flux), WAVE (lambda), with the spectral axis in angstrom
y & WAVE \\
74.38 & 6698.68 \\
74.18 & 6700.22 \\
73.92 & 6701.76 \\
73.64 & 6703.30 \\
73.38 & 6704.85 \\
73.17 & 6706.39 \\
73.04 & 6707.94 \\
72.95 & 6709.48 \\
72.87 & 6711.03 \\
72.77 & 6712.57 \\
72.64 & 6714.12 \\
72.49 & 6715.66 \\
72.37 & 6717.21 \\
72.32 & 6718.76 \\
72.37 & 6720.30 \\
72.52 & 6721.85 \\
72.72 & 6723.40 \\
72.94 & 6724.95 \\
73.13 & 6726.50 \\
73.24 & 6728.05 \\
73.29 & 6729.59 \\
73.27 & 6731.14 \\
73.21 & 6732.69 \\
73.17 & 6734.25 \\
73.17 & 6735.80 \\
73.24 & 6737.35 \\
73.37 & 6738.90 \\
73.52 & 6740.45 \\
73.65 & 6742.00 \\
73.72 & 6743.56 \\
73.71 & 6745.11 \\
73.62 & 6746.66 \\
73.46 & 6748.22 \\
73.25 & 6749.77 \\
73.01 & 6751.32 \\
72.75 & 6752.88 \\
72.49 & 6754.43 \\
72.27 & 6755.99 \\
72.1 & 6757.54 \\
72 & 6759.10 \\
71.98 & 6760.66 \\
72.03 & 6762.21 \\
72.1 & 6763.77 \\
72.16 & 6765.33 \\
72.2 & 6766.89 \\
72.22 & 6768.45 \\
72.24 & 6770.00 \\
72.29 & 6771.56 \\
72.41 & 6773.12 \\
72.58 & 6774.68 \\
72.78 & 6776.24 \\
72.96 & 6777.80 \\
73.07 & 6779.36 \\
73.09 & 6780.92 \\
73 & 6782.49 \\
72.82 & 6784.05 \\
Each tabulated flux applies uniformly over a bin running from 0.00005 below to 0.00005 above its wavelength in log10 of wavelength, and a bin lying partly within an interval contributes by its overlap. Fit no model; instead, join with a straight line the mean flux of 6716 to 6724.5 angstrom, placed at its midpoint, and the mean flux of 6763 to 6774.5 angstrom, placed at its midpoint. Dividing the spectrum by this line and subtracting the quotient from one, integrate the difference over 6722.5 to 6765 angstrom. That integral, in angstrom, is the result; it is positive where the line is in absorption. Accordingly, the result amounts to -0.4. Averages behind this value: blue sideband 72.4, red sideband 72.3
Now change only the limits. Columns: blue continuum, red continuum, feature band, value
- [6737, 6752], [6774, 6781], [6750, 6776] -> 0.30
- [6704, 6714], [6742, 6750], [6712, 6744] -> 0.11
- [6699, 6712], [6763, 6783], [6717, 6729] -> 0.08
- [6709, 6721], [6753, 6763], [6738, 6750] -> -0.20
